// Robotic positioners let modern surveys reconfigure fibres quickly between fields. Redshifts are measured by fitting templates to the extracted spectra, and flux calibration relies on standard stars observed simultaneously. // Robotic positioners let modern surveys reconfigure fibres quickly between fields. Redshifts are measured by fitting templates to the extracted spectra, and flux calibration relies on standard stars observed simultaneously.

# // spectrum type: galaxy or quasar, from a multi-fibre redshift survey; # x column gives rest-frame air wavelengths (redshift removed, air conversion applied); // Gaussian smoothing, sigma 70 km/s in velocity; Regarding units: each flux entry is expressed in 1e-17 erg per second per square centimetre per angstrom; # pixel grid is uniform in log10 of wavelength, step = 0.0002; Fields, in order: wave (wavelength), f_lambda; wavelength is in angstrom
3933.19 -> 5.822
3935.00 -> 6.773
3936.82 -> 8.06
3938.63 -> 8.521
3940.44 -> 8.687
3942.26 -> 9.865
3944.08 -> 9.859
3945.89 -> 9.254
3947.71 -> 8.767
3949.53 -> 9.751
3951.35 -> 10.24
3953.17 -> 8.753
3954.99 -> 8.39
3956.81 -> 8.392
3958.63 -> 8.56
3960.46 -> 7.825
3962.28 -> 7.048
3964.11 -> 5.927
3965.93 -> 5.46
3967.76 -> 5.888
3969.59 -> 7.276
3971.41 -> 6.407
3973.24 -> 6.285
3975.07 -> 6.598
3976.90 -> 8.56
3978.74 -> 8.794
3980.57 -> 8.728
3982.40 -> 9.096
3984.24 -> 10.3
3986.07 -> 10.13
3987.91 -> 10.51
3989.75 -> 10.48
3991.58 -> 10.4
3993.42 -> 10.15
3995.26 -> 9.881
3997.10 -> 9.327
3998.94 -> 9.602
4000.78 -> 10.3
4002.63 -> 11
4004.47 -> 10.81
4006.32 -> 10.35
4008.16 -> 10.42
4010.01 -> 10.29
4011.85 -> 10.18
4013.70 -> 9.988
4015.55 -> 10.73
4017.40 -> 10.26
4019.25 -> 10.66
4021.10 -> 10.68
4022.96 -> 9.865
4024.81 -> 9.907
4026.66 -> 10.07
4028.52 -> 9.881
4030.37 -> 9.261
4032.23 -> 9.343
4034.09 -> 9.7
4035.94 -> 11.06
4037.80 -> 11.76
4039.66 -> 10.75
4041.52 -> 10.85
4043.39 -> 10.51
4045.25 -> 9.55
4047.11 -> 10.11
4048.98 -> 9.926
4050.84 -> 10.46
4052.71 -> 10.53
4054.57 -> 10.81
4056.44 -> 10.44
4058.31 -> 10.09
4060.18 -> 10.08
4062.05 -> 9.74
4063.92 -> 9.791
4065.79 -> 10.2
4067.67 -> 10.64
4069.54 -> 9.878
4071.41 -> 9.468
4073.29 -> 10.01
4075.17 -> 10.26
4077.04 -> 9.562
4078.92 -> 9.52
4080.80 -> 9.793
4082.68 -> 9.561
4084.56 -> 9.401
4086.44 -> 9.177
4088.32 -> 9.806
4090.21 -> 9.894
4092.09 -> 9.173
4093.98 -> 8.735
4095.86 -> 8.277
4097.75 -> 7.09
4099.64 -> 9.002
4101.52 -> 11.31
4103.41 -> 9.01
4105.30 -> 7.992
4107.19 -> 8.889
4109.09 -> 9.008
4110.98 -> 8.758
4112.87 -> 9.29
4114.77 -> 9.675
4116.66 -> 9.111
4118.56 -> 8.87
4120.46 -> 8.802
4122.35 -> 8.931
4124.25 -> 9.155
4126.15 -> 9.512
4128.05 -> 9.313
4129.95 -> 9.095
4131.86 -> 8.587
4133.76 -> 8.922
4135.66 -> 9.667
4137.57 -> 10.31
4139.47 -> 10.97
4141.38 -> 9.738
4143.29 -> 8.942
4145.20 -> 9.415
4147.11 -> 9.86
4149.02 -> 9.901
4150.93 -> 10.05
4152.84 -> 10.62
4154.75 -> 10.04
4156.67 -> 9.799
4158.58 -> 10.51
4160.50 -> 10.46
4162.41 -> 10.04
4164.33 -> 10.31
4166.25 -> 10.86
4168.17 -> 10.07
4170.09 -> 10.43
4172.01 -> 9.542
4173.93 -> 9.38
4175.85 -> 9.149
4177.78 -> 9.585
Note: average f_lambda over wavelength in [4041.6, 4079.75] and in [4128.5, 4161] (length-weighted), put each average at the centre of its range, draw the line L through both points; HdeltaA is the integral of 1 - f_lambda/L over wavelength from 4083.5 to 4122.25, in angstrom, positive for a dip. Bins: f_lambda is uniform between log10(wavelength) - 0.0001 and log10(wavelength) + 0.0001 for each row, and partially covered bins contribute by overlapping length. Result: 3.45 angstrom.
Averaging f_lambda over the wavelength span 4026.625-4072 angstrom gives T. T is 10.2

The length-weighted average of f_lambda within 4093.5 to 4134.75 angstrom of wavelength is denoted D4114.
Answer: 8.98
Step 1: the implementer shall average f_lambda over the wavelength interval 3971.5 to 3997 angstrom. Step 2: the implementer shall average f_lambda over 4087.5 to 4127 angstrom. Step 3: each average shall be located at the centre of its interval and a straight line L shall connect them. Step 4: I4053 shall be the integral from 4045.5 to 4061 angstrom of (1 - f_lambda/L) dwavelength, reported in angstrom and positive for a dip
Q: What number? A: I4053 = -2.01 angstrom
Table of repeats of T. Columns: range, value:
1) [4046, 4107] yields 9.67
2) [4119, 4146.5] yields 9.38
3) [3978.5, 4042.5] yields 10.2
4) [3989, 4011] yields 10.3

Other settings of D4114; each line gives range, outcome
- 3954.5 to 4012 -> 8.85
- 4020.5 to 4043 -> 10.3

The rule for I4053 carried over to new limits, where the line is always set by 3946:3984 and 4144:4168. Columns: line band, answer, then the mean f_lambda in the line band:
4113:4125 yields 0.7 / 9.1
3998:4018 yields -4.6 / 10.4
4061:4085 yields -1.8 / 9.84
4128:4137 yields 0.7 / 9.14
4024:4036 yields -1.6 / 9.81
